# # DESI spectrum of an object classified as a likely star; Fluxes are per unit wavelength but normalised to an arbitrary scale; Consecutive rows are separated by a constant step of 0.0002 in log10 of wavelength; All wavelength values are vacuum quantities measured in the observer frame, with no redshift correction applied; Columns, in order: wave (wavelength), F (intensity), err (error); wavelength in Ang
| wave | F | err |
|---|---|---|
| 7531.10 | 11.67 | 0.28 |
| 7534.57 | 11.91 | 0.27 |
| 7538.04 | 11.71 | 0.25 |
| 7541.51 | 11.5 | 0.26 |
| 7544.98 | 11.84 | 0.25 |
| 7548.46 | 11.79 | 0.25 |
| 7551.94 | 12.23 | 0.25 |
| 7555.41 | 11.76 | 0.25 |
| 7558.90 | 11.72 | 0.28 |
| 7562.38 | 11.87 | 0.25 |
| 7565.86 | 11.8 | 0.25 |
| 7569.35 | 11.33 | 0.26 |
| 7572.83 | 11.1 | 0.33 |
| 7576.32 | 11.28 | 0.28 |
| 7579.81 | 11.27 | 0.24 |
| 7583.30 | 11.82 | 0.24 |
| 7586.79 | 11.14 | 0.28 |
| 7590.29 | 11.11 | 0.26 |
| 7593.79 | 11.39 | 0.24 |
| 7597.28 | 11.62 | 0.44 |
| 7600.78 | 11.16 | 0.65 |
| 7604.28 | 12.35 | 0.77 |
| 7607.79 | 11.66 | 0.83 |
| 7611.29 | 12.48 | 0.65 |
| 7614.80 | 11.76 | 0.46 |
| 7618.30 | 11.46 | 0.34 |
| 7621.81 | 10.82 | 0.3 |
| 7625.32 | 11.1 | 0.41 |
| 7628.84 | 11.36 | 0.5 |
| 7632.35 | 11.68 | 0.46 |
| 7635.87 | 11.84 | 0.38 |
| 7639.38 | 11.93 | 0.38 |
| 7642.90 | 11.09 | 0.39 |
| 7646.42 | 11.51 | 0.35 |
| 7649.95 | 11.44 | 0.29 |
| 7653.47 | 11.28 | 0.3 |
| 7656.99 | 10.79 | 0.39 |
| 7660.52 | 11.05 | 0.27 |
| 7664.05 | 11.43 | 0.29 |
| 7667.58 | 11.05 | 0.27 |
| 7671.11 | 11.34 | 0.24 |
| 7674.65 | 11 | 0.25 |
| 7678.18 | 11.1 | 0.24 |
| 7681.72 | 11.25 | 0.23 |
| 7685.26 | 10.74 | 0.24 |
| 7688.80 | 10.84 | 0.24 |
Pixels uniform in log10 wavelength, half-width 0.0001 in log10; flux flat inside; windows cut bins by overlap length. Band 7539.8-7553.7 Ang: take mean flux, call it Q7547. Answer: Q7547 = 11.8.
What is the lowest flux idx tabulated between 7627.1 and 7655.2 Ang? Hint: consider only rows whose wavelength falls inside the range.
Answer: 11.09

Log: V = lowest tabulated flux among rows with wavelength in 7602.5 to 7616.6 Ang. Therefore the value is 11.66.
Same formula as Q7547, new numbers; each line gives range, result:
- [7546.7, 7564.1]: 11.9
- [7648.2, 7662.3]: 11.1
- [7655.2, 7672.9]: 11.1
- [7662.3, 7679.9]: 11.2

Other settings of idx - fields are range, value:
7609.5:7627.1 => 10.82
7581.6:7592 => 11.11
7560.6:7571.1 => 11.33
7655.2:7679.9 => 10.79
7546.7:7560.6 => 11.72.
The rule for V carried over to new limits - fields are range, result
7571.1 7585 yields 11.1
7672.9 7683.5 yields 11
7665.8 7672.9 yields 11.05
